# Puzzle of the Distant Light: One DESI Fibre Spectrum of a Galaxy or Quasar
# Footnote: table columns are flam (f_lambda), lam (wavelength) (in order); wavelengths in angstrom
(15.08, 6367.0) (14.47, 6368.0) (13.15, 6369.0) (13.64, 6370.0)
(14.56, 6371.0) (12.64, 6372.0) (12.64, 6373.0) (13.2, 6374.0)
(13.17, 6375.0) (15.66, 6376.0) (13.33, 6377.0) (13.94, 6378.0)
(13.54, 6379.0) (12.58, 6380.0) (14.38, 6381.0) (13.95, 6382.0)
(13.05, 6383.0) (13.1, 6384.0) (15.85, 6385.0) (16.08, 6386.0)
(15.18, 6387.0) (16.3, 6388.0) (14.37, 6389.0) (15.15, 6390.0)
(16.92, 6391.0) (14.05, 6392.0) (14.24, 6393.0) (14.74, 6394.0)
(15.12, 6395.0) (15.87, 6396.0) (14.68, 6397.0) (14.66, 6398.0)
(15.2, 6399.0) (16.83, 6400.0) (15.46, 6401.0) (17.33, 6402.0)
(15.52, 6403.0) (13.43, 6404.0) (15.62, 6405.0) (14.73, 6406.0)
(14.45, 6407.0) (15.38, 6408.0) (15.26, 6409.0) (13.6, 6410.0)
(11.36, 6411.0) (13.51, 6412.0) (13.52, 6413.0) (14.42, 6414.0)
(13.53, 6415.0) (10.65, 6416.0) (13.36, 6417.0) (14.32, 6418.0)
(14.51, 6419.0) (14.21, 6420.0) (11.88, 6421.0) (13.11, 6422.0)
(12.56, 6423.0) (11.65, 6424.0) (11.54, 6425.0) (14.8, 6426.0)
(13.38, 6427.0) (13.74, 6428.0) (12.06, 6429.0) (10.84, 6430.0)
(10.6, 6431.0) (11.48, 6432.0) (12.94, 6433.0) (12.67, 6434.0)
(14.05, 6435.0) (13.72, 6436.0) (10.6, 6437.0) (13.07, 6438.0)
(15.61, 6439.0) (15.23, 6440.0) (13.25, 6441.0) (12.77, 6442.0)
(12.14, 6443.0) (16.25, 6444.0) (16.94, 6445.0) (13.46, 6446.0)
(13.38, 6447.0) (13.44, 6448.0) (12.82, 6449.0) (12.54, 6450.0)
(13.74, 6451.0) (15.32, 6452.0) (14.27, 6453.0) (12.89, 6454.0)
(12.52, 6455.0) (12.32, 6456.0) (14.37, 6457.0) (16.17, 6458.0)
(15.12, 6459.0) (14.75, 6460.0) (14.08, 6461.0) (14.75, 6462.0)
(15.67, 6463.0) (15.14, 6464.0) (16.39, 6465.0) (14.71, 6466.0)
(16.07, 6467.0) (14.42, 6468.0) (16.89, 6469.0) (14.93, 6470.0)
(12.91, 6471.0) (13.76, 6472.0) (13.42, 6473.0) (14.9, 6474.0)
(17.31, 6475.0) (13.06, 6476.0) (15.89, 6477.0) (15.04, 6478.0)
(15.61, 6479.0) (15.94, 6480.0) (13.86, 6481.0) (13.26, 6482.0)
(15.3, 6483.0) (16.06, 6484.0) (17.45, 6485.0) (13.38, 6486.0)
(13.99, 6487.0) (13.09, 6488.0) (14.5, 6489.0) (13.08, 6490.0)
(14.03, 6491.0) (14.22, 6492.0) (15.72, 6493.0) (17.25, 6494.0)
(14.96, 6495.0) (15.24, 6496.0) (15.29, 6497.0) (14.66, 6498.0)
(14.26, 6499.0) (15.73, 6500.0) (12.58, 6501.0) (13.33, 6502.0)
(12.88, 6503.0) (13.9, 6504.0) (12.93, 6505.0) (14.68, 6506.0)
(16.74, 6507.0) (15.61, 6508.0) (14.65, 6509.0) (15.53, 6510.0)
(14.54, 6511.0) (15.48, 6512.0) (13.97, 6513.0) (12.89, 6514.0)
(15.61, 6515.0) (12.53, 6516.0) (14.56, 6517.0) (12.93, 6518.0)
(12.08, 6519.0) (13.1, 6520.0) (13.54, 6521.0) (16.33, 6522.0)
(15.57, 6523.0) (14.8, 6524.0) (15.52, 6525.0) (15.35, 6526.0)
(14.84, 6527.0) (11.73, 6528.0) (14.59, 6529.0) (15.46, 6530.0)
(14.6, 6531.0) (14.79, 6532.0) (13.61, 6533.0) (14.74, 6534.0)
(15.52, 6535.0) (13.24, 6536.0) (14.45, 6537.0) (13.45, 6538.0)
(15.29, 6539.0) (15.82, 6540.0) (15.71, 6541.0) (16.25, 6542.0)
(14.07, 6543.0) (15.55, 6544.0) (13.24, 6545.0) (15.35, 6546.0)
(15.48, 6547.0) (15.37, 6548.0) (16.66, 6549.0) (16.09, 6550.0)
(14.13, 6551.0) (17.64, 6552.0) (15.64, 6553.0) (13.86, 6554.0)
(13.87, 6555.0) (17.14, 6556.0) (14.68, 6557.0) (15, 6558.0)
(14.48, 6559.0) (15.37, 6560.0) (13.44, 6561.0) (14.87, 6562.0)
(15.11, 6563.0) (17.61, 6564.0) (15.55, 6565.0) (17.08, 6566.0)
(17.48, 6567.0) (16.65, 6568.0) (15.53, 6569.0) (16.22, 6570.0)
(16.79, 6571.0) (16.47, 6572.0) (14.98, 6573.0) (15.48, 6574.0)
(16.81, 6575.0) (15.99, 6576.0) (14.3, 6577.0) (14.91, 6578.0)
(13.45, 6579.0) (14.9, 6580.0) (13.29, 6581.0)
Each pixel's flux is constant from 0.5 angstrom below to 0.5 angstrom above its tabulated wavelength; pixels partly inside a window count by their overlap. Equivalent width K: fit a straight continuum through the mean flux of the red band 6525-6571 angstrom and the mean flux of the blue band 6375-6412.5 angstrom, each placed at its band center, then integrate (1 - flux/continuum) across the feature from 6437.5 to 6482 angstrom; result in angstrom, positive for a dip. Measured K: 1.3 angstrom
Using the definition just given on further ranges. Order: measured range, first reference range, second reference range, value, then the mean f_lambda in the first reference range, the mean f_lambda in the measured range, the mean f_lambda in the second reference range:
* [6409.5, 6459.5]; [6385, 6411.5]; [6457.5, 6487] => 5.7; 15.1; 13.3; 15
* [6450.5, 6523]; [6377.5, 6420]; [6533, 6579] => 2.1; 14.5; 14.6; 15.4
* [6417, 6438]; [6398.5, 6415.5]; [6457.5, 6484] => 2.9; 14.7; 12.8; 15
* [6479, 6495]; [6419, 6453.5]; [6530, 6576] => -0.7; 13.3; 14.8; 15.4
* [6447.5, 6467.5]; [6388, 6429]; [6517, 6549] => 0.0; 14.2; 14.4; 14.6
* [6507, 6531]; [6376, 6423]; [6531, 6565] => 0.8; 14.4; 14.5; 15.1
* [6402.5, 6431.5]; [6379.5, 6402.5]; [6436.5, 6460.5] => 2.3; 15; 13.4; 13.9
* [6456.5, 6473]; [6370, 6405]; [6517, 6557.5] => -0.3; 14.6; 15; 14.8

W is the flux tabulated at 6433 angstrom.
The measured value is 12.94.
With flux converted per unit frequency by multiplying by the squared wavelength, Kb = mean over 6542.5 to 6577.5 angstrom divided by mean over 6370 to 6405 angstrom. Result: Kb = 1.12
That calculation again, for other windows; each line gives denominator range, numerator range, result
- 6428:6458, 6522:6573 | 1.18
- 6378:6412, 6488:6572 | 1.05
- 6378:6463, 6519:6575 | 1.13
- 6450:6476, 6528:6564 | 1.05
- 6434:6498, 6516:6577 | 1.07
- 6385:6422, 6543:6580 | 1.11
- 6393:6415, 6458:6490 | 1.03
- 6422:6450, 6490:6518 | 1.13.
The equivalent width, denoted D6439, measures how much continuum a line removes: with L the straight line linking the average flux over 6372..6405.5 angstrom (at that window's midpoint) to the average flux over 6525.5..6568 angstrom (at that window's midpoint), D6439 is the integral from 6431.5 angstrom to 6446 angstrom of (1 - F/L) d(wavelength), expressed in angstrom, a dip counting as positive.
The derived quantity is 1.2 angstrom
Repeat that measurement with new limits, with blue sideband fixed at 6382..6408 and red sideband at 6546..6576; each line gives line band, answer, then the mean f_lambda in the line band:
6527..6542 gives 1.0 angstrom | 14.6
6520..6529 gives 0.6 angstrom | 14.6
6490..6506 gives 1.1 angstrom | 14.4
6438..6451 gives 1.1 angstrom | 13.9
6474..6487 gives 0.2 angstrom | 15.1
